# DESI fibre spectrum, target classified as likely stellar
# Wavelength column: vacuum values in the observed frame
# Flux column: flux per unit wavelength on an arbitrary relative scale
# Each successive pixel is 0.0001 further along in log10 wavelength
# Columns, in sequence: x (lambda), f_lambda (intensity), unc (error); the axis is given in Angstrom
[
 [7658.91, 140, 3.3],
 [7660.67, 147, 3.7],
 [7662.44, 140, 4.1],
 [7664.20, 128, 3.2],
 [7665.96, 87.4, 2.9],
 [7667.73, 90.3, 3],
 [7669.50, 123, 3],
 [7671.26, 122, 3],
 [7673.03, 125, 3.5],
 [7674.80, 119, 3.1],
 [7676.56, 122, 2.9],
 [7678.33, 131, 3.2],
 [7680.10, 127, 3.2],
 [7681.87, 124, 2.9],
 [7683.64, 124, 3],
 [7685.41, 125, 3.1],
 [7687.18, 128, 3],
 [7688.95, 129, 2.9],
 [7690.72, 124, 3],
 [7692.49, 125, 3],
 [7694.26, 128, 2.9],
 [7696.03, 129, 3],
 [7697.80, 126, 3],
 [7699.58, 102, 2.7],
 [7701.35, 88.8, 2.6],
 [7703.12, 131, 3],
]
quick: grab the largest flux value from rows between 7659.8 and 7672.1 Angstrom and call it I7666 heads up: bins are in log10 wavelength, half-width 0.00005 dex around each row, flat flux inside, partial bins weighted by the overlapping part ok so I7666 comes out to 147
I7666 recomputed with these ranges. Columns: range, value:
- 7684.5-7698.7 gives 129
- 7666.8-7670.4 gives 123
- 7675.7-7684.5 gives 131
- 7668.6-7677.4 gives 125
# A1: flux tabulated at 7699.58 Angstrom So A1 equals 102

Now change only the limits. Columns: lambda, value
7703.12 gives 131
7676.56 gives 122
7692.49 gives 125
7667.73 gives 90.3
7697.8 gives 126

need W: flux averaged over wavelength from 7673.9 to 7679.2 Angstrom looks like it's 124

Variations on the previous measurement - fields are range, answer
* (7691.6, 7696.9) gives 127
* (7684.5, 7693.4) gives 126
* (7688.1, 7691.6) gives 127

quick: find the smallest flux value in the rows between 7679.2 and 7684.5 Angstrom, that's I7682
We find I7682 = 124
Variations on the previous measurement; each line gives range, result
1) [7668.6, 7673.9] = 122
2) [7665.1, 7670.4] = 87.4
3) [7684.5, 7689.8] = 125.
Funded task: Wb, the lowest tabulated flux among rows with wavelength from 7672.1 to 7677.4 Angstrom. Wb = 119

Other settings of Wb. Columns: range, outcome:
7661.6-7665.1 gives 128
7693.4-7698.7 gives 126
